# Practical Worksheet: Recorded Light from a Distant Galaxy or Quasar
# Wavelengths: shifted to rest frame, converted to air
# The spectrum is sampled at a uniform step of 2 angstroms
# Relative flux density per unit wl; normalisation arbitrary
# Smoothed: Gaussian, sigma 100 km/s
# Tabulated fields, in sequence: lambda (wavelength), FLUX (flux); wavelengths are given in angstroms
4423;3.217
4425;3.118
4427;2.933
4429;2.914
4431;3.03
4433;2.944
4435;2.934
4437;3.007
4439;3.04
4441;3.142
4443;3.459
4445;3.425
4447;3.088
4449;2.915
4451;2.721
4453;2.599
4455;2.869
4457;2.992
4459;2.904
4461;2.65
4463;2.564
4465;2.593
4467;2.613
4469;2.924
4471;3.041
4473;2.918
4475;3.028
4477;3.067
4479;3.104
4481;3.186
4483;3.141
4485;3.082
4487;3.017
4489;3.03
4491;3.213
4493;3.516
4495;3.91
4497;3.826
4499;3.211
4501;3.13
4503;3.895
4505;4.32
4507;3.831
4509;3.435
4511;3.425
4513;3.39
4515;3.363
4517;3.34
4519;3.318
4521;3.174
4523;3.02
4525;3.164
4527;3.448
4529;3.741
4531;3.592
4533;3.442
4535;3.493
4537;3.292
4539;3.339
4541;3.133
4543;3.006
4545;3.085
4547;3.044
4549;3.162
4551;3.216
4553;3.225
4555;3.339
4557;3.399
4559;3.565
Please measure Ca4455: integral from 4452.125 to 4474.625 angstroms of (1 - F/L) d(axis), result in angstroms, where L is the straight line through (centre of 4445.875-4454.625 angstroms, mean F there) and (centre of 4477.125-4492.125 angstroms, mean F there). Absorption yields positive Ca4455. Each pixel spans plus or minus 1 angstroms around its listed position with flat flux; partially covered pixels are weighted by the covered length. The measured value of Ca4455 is 1.14 angstroms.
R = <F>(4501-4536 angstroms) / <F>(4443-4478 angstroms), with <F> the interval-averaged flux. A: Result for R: 1.2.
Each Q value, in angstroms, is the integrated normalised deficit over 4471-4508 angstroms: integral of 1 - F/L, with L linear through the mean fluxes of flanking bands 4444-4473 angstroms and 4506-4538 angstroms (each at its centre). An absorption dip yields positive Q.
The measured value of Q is -2.6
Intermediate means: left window 2.85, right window 3.4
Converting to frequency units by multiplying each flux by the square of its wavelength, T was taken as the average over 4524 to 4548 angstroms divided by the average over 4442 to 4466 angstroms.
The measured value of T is 1.2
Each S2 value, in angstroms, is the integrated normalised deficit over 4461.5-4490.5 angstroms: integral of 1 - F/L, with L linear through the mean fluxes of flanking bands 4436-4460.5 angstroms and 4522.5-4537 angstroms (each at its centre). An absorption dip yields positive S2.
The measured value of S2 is 1.8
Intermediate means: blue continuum 3.01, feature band 2.95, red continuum 3.42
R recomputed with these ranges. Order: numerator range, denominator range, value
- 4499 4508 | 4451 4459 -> 1.32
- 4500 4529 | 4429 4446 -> 1.11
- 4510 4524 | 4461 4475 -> 1.18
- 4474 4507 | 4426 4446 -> 1.09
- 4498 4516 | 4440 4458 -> 1.18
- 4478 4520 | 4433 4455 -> 1.13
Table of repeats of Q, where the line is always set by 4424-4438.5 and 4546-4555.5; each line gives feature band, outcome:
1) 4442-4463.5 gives 0.6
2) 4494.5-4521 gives -3.7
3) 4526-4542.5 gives -1.4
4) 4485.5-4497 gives -1.0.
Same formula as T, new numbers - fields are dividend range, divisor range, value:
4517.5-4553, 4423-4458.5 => 1.13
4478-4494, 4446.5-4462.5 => 1.13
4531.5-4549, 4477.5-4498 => 1.00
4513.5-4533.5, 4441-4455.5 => 1.15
